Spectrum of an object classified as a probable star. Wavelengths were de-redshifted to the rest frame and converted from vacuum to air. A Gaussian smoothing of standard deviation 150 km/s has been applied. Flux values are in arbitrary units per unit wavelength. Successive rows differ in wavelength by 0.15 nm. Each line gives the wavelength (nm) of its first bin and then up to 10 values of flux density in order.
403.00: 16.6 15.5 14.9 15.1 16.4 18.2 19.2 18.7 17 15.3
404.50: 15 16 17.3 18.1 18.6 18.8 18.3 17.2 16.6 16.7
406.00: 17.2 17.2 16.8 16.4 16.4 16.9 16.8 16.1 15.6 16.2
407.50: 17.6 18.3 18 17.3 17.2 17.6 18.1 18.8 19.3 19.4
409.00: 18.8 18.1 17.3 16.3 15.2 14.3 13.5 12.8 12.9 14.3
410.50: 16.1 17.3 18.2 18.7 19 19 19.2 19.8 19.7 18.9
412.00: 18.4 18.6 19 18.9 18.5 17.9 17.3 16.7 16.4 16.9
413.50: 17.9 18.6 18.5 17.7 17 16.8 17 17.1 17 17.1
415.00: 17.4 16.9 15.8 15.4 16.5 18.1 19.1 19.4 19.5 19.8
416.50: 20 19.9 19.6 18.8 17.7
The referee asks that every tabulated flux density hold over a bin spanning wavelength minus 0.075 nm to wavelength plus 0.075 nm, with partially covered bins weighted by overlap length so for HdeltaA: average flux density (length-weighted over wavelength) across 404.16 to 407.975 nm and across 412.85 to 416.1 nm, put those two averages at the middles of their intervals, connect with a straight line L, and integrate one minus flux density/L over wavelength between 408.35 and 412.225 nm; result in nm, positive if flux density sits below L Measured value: -0.055 nm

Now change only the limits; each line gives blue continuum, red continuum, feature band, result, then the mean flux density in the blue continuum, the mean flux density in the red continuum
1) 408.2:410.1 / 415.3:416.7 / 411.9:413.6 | -0.02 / 16.9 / 18.5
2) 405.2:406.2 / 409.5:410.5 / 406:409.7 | -0.38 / 17.4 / 14.1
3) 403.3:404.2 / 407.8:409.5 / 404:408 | 0.13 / 17.3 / 18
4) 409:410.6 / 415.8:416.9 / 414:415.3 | 0.10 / 15.3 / 19.6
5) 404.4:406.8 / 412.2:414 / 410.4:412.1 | -0.08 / 17.1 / 17.9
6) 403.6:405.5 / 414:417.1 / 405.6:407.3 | 0.09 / 17.5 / 17.9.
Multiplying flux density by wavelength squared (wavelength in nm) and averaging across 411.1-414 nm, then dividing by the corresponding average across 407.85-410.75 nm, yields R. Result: 1.12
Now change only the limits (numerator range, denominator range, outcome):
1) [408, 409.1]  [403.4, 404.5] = 1.11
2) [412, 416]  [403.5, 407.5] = 1.07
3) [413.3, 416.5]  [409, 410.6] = 1.18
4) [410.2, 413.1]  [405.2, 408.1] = 1.08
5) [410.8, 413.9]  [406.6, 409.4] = 1.07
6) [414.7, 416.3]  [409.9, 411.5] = 1.08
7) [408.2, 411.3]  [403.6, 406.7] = 1.00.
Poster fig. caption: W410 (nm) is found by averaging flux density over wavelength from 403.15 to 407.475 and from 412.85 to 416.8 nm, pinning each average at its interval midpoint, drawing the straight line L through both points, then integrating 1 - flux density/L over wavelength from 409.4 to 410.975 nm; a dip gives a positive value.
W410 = 0.18 nm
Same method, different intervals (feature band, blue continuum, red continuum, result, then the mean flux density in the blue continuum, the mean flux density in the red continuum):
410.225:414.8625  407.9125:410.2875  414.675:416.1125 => -0.225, 16.7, 17.3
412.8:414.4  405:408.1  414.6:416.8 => 0.042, 17.2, 18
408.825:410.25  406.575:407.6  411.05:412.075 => 0.171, 16.6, 19.1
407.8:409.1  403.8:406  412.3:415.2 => -0.066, 17.3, 17.5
